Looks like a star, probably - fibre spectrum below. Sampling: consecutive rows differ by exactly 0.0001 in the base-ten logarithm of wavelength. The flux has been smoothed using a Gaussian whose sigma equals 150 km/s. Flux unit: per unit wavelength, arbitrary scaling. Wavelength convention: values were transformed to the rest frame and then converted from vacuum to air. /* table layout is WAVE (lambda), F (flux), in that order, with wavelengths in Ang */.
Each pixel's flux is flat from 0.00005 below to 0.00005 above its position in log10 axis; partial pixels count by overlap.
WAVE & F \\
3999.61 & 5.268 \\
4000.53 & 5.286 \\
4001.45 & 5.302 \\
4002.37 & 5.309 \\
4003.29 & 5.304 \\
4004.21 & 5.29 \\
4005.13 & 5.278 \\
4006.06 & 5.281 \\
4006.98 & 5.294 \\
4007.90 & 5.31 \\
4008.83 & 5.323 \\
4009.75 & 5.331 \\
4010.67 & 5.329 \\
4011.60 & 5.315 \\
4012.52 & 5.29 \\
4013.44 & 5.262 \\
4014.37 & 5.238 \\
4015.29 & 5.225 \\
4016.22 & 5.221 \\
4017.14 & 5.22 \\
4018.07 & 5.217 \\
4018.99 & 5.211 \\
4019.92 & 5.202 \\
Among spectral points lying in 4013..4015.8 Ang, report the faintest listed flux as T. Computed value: 5.225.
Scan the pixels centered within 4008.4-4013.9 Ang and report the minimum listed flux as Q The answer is 5.262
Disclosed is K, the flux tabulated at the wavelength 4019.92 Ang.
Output 5.202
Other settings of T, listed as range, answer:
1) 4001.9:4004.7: 5.29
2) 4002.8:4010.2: 5.278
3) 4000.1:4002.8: 5.286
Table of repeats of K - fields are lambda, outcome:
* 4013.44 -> 5.262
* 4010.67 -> 5.329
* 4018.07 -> 5.217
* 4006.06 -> 5.281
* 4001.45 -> 5.302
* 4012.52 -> 5.29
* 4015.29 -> 5.225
